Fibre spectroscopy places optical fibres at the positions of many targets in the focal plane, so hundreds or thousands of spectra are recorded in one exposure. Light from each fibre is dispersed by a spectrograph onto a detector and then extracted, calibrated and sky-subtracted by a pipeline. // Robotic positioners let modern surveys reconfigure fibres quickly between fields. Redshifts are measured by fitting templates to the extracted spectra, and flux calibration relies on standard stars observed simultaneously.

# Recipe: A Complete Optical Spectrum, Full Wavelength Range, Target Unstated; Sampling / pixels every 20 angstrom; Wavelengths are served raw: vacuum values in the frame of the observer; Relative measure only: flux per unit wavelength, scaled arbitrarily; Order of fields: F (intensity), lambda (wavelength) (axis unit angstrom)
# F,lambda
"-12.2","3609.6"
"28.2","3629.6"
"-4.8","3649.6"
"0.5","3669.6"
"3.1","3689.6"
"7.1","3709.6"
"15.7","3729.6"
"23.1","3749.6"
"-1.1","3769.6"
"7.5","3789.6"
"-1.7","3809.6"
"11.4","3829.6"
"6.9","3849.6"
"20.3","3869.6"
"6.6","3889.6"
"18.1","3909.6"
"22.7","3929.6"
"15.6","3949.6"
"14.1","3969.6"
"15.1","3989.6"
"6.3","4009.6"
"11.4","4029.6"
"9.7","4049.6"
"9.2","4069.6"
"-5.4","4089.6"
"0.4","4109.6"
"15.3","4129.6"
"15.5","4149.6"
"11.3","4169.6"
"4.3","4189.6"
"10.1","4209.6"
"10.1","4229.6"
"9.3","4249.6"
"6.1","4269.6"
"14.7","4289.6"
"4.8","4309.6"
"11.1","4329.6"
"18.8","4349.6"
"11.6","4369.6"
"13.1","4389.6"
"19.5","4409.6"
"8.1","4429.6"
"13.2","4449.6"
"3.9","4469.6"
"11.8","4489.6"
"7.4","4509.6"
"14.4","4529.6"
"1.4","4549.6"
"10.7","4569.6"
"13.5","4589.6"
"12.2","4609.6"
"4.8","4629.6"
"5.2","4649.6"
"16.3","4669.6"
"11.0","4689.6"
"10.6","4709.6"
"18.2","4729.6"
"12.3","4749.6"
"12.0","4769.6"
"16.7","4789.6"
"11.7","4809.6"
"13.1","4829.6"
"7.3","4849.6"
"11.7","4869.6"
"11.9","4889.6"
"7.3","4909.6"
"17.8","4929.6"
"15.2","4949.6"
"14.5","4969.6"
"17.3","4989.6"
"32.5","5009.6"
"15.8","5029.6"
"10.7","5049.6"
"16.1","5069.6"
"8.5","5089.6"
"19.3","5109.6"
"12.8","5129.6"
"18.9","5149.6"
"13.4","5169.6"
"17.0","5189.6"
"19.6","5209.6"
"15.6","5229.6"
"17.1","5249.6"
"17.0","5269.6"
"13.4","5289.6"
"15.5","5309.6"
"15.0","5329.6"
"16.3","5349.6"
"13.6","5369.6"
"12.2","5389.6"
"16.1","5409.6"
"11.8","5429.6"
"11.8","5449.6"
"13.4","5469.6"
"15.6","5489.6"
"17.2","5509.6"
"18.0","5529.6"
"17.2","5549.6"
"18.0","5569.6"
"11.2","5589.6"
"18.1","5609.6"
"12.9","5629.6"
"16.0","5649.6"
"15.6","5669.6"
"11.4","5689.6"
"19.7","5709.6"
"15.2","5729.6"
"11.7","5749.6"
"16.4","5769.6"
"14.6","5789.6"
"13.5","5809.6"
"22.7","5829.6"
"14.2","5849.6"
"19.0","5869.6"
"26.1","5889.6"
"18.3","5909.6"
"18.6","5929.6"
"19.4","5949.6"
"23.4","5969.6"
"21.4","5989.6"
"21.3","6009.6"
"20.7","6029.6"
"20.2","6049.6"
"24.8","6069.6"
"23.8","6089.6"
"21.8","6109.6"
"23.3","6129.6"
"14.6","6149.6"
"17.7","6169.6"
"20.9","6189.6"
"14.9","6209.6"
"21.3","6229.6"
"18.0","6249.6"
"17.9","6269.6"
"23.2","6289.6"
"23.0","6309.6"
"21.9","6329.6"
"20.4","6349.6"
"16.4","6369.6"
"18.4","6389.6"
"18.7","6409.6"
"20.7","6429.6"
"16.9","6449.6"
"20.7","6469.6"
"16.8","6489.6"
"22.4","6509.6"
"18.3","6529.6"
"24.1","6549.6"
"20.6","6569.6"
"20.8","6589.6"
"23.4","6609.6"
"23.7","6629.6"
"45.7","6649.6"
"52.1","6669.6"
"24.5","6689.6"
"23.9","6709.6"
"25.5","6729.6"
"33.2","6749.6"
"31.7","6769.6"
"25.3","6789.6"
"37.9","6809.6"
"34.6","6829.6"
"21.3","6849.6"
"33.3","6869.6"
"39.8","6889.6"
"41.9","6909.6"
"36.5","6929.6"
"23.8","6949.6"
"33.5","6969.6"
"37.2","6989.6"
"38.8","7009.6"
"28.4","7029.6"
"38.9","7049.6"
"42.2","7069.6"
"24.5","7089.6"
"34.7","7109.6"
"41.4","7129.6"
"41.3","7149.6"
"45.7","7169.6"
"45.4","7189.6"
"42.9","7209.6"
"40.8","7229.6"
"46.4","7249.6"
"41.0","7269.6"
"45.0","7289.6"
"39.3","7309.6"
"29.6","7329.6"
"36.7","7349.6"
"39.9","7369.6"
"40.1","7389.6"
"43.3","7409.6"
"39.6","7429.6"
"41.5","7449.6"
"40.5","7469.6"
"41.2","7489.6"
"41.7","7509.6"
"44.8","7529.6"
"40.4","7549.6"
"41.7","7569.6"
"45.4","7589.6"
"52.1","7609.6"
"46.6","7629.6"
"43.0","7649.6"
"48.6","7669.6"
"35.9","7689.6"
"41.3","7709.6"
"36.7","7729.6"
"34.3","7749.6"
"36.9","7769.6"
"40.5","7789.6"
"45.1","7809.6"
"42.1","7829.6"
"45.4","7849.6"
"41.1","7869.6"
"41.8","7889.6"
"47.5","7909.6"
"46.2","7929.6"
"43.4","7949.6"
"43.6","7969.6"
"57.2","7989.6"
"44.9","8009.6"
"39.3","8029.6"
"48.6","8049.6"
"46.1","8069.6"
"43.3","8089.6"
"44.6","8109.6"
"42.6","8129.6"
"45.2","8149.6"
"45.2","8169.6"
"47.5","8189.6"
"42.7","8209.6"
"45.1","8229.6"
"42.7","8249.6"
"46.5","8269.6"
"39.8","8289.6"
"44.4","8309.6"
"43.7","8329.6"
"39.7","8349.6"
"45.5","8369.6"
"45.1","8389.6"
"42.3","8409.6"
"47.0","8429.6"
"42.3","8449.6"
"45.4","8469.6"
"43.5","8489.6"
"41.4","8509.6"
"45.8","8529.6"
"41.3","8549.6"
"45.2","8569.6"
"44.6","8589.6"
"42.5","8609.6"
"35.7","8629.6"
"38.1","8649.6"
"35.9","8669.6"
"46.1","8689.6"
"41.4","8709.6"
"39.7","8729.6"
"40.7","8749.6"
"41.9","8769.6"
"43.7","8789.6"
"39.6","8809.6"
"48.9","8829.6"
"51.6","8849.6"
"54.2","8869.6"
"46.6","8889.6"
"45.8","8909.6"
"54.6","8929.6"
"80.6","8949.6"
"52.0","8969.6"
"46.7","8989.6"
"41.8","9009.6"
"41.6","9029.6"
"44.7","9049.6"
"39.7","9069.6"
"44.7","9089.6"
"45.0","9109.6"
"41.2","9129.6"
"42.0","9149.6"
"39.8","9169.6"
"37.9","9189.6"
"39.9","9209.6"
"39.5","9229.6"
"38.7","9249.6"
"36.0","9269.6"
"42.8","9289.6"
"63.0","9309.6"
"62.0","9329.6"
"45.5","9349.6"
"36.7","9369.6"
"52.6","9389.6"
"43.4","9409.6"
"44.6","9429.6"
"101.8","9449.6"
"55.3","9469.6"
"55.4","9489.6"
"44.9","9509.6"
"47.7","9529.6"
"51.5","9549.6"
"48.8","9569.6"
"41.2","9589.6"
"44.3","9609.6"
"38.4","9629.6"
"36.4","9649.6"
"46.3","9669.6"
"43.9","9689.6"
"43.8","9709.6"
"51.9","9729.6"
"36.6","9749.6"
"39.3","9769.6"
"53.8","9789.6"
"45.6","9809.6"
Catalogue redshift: 0.79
